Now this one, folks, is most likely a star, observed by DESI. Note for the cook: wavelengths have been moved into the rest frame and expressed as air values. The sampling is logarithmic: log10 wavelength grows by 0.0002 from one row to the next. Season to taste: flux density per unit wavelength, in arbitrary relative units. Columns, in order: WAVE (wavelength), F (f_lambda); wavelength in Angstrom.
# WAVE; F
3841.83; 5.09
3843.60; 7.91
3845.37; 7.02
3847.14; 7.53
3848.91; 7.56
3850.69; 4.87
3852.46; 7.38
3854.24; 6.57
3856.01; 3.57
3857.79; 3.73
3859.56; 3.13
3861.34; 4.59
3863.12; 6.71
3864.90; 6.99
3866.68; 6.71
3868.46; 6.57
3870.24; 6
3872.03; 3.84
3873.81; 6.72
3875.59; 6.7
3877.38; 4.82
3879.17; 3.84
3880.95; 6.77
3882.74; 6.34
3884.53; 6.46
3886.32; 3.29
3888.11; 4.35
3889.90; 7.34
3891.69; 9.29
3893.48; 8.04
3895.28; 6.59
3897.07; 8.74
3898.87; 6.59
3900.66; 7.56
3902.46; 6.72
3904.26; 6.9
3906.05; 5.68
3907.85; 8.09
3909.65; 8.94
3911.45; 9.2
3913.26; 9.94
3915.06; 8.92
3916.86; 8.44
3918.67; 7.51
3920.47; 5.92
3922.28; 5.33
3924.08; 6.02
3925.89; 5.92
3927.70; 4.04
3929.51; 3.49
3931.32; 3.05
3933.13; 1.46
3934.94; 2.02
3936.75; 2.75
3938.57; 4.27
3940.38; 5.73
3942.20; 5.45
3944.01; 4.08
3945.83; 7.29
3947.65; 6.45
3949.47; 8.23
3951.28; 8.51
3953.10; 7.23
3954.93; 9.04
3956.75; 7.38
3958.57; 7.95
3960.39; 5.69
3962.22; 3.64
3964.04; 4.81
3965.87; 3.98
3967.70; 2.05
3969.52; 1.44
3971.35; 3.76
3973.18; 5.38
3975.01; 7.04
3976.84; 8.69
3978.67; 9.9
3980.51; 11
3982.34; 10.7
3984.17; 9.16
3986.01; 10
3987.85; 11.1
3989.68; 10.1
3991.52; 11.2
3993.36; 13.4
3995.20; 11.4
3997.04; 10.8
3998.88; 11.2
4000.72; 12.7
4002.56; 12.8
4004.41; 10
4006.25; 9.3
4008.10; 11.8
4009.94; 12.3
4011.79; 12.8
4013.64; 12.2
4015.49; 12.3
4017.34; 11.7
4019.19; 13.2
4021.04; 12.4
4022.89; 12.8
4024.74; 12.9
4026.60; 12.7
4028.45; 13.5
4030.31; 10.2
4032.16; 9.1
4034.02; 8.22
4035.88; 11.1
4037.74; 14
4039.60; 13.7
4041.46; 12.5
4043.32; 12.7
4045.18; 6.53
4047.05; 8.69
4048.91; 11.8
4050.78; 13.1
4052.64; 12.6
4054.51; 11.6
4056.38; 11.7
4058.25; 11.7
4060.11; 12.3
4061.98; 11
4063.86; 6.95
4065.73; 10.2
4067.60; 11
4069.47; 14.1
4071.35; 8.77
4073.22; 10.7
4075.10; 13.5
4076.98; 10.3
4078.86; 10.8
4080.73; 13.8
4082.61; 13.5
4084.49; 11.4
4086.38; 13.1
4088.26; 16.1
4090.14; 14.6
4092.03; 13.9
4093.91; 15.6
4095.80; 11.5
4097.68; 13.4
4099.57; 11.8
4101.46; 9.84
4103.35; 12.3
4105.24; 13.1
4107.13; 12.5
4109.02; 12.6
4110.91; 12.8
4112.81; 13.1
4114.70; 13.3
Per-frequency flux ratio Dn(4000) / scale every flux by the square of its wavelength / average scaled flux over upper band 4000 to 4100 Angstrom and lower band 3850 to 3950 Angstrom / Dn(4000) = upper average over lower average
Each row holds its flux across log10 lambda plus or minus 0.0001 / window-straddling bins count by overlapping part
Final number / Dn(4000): 2.1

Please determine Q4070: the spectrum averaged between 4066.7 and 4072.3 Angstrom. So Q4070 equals 11.3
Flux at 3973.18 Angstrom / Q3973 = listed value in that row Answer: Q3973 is 5.38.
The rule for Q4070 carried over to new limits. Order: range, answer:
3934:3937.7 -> 2.39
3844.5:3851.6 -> 6.75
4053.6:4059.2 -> 11.7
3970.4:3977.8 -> 6.22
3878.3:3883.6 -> 5.66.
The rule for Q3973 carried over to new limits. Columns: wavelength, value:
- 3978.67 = 9.9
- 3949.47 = 8.23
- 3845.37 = 7.02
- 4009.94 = 12.3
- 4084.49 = 11.4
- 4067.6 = 11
